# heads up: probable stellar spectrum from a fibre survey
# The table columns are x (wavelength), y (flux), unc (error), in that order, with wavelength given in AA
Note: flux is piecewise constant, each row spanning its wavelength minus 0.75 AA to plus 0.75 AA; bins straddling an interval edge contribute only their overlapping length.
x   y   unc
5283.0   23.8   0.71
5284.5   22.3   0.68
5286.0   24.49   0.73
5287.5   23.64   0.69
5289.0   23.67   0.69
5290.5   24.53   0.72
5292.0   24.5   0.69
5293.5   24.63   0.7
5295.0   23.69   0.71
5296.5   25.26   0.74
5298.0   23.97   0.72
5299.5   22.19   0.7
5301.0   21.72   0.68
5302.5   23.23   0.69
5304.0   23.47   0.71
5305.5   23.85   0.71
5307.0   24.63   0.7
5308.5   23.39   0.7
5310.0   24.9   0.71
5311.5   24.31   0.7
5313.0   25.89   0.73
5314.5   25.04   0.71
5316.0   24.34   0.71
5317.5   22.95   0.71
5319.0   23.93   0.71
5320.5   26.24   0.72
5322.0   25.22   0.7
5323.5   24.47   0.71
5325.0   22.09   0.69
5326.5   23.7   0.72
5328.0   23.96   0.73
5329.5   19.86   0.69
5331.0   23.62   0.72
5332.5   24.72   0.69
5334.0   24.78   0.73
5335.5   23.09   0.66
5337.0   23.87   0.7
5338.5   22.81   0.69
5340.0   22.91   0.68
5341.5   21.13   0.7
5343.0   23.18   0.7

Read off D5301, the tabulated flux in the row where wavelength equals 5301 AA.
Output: 21.72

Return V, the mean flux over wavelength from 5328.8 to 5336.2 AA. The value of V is 23.2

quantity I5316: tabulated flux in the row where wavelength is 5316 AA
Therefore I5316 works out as 24.34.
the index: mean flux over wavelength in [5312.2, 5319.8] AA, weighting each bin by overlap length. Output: 24.4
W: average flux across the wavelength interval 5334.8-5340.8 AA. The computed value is 23.2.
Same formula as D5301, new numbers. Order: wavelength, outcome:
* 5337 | 23.87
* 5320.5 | 26.24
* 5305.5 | 23.85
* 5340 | 22.91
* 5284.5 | 22.3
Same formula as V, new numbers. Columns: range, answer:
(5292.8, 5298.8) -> 24.4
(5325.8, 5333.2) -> 23.2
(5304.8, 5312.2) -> 24.2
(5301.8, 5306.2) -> 23.5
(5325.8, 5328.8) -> 23.8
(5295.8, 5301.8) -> 23.3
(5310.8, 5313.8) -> 25.1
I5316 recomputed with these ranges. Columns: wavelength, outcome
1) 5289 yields 23.67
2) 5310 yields 24.9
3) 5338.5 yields 22.81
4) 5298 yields 23.97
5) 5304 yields 23.47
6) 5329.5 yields 19.86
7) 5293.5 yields 24.63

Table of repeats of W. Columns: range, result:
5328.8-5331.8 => 21.8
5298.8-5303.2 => 22.4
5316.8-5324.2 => 24.6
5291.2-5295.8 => 24.3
